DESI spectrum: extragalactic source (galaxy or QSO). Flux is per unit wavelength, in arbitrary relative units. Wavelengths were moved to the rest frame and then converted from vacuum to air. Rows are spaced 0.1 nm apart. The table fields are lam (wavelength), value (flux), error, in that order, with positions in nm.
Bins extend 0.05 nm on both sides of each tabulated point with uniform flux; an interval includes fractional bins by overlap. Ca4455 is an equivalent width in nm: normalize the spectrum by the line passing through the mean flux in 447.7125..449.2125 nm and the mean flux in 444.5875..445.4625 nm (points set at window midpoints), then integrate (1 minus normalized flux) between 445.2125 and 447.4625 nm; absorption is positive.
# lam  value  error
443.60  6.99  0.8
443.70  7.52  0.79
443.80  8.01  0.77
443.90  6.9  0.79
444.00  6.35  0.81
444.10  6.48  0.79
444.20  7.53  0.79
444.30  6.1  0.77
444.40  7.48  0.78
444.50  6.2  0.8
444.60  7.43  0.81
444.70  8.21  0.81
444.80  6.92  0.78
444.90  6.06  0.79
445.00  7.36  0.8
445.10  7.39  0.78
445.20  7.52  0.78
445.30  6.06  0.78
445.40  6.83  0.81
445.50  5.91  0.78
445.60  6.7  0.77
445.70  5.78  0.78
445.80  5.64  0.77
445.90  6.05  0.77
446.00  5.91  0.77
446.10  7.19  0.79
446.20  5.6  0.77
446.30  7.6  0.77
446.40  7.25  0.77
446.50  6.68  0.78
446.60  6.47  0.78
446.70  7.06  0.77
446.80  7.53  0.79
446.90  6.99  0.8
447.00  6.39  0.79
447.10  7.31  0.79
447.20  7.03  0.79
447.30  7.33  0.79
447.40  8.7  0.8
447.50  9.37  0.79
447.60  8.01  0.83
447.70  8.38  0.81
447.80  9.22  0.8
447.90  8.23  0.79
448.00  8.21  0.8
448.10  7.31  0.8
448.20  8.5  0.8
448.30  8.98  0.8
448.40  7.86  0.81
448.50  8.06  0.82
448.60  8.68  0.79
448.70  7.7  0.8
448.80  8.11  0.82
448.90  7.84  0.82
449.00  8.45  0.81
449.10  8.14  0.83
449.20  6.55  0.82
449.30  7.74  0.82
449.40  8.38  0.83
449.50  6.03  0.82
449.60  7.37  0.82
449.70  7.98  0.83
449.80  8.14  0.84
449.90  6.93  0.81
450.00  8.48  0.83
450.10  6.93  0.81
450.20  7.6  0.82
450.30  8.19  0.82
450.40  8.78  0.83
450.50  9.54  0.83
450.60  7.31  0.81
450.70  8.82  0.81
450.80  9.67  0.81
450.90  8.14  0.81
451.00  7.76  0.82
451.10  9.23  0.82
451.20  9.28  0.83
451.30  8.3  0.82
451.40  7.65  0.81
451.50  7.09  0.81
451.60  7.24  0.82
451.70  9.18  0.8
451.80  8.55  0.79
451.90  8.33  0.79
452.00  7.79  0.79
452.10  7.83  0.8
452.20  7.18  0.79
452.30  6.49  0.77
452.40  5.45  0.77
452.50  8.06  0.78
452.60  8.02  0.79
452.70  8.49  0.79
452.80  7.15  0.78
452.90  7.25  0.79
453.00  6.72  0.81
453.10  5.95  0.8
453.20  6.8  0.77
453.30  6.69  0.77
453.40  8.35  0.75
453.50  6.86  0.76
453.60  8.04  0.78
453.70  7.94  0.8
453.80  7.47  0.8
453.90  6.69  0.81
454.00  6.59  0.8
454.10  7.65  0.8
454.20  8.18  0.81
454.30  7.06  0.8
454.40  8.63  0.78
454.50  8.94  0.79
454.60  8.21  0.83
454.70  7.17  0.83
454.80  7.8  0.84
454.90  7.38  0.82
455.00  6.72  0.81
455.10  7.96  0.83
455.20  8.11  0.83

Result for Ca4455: 0.22 nm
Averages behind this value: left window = 7.06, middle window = 6.76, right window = 8.17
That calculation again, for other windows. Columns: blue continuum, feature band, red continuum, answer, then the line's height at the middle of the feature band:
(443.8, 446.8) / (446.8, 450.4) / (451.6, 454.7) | -0.40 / 7.08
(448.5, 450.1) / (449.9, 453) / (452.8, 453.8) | -0.21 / 7.45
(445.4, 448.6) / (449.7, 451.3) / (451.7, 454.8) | -0.19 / 7.44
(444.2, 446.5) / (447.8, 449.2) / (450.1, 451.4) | -0.08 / 7.73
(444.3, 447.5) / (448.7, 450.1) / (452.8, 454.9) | -0.11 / 7.13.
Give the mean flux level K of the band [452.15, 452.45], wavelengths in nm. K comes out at 6.37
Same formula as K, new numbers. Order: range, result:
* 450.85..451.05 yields 7.95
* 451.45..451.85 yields 8.02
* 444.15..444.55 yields 6.83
